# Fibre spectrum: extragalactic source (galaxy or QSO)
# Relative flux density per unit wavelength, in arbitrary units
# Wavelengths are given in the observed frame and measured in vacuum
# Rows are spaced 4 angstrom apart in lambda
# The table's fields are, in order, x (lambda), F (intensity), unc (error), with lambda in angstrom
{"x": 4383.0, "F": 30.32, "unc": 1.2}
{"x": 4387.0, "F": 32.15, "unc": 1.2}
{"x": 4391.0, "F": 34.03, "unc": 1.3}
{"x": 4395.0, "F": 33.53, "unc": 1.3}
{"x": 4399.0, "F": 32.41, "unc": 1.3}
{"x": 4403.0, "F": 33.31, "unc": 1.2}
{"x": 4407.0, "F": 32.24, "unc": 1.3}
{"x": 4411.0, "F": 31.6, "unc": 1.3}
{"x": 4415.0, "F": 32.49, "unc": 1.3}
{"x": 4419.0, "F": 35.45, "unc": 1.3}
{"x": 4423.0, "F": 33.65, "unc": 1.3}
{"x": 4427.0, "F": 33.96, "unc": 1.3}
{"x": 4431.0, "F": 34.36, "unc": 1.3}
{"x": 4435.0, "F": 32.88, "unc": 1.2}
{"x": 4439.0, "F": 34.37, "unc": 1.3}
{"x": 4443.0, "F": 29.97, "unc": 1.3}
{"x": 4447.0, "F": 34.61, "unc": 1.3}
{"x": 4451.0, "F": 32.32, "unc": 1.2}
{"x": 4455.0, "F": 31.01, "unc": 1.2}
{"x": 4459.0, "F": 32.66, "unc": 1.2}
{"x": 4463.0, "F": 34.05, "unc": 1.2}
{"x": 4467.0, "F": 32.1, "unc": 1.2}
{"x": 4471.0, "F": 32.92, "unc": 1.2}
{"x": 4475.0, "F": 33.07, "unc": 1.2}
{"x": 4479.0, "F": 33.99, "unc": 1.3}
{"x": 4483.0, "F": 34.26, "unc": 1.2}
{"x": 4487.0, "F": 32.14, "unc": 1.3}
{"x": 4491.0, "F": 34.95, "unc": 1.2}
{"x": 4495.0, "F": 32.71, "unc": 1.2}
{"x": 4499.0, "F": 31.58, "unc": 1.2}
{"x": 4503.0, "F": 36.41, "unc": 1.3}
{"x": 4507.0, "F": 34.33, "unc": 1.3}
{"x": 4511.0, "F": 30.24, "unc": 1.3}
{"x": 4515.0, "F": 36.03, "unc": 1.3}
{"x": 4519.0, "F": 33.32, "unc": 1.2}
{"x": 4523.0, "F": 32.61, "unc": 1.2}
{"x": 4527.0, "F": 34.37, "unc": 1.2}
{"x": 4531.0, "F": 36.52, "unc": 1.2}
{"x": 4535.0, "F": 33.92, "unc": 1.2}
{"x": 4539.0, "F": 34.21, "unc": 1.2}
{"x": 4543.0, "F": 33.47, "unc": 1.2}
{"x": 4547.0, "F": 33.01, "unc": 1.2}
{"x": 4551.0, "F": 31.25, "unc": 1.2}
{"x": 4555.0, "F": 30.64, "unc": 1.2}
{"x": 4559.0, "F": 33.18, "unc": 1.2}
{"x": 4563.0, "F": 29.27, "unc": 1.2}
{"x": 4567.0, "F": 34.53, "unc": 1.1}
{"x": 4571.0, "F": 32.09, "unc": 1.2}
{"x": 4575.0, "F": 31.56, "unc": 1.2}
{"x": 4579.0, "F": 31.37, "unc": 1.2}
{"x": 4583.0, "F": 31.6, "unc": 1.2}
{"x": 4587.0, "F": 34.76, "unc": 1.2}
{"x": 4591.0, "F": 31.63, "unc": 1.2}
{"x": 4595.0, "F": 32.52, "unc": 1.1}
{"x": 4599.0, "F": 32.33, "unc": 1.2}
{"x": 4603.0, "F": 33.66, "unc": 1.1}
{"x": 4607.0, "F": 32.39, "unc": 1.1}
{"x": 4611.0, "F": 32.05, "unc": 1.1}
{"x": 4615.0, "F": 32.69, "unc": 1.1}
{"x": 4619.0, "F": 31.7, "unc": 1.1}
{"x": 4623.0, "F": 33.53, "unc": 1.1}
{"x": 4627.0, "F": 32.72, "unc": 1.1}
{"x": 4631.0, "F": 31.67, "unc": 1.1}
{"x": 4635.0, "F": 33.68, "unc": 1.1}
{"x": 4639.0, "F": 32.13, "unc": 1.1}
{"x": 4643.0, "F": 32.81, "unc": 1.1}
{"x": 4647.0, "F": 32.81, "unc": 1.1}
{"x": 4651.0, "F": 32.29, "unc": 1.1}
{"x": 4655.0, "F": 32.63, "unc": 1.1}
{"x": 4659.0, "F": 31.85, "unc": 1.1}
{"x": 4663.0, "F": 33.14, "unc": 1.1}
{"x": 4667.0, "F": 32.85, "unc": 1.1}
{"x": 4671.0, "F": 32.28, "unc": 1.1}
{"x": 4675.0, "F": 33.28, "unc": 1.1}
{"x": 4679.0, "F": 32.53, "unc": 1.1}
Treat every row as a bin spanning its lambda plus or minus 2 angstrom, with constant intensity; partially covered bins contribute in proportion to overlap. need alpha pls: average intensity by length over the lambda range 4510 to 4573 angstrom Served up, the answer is 33.1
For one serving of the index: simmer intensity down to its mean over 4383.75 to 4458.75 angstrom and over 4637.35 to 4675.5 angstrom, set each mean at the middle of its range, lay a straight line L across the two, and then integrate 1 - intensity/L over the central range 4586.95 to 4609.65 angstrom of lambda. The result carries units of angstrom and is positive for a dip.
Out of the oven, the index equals 0.0 angstrom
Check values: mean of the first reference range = 33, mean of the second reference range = 32.6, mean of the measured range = 32.7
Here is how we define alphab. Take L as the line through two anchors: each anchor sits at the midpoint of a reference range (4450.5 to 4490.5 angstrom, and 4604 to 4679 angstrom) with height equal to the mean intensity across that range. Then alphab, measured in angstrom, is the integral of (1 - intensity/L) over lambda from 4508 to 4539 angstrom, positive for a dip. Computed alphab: -1.0 angstrom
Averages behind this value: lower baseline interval 33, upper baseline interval 32.6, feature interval 33.9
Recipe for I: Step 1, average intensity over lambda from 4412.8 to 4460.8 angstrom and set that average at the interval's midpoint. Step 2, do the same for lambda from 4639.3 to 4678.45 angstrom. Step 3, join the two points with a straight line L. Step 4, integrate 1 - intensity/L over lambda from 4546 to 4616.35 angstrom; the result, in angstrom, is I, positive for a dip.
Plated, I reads 1.2 angstrom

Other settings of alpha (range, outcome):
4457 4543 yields 33.6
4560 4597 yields 32.2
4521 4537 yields 34.4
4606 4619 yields 32.3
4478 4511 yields 33.6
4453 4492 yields 33.1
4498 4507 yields 34.3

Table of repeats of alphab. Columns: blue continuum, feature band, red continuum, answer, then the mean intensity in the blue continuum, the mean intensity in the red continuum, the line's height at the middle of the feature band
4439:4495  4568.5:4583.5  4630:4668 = 0.5 angstrom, 33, 32.6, 32.8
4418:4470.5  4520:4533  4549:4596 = -0.8 angstrom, 33.1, 32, 32.4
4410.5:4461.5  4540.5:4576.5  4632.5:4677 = 0.8 angstrom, 33.1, 32.7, 32.9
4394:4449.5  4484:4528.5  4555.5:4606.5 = -1.1 angstrom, 33.2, 32.3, 32.7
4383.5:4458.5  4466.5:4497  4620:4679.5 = -0.4 angstrom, 33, 32.7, 32.9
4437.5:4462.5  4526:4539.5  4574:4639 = -1.0 angstrom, 32.5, 32.5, 32.5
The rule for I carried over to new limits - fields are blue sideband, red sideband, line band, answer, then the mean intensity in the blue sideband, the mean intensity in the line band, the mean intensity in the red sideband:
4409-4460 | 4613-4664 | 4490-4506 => -0.5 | 33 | 33.9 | 32.6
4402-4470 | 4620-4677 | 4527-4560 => -0.5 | 33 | 33.3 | 32.7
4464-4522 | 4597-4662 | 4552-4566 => 0.7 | 33.4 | 31.3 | 32.6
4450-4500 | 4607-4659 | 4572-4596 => 0.3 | 32.9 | 32.2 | 32.5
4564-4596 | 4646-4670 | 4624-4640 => -0.1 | 32.4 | 32.6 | 32.6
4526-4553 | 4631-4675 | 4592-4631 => 0.6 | 33.8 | 32.5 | 32.6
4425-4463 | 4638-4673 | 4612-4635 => 0.0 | 33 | 32.6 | 32.5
